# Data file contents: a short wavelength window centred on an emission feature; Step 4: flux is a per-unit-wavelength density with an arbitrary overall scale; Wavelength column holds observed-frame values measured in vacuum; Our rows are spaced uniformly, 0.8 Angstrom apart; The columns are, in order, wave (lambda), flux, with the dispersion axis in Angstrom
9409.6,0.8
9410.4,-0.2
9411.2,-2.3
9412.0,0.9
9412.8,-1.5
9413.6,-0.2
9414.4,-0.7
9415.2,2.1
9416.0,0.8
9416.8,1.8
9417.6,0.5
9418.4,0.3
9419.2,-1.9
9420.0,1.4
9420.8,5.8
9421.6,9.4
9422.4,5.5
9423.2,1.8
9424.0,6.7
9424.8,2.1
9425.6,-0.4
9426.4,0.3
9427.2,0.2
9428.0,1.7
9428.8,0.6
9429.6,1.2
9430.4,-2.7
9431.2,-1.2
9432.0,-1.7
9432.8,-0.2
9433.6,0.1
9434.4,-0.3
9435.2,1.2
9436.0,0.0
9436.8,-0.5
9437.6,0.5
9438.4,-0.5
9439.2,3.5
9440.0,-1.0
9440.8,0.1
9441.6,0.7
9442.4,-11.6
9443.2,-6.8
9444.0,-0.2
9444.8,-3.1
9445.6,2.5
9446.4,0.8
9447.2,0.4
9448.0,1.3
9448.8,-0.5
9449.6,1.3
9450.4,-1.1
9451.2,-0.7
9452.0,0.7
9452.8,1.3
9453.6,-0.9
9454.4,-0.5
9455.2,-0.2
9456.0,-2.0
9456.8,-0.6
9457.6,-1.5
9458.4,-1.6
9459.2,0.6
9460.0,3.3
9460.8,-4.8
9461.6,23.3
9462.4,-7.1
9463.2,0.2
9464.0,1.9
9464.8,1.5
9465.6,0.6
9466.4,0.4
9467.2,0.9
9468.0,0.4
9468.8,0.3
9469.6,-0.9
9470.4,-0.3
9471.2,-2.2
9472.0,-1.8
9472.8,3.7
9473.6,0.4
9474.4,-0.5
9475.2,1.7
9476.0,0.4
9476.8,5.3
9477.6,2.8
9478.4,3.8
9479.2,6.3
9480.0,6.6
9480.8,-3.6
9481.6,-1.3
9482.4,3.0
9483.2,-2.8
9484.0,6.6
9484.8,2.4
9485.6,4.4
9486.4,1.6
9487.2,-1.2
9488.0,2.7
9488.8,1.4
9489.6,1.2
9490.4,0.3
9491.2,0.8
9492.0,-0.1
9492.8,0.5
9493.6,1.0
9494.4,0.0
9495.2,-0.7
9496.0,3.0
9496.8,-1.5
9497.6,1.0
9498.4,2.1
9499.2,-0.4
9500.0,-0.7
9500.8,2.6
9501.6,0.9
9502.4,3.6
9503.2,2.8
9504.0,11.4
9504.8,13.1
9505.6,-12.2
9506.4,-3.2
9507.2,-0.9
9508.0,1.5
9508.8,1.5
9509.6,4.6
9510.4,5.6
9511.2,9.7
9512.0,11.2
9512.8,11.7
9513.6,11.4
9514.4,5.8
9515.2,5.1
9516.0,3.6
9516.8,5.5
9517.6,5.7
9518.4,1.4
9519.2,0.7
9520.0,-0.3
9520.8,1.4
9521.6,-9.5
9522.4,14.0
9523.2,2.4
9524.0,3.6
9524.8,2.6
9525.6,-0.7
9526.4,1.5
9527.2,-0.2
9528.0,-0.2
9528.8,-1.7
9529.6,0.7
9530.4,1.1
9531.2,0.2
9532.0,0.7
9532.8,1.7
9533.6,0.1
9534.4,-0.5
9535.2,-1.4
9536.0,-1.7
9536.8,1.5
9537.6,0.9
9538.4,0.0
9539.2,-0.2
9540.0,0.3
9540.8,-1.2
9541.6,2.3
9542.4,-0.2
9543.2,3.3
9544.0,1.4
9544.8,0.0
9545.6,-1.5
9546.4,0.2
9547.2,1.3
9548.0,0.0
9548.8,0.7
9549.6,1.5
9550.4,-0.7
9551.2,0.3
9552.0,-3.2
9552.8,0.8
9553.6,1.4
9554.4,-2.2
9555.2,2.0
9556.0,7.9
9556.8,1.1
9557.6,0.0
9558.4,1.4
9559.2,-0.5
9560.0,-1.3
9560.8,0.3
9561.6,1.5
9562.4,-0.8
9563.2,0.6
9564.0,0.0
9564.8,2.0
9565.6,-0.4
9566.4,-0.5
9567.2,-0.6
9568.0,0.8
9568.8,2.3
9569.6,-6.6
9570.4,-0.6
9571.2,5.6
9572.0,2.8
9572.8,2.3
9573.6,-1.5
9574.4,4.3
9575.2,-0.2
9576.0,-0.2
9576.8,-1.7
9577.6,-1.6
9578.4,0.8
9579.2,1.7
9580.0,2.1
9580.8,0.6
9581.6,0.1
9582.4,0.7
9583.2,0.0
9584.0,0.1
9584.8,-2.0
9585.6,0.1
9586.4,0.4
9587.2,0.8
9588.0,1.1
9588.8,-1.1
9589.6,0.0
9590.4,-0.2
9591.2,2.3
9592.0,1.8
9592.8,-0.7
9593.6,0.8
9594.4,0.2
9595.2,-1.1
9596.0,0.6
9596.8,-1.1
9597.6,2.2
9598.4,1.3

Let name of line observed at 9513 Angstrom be [O III]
